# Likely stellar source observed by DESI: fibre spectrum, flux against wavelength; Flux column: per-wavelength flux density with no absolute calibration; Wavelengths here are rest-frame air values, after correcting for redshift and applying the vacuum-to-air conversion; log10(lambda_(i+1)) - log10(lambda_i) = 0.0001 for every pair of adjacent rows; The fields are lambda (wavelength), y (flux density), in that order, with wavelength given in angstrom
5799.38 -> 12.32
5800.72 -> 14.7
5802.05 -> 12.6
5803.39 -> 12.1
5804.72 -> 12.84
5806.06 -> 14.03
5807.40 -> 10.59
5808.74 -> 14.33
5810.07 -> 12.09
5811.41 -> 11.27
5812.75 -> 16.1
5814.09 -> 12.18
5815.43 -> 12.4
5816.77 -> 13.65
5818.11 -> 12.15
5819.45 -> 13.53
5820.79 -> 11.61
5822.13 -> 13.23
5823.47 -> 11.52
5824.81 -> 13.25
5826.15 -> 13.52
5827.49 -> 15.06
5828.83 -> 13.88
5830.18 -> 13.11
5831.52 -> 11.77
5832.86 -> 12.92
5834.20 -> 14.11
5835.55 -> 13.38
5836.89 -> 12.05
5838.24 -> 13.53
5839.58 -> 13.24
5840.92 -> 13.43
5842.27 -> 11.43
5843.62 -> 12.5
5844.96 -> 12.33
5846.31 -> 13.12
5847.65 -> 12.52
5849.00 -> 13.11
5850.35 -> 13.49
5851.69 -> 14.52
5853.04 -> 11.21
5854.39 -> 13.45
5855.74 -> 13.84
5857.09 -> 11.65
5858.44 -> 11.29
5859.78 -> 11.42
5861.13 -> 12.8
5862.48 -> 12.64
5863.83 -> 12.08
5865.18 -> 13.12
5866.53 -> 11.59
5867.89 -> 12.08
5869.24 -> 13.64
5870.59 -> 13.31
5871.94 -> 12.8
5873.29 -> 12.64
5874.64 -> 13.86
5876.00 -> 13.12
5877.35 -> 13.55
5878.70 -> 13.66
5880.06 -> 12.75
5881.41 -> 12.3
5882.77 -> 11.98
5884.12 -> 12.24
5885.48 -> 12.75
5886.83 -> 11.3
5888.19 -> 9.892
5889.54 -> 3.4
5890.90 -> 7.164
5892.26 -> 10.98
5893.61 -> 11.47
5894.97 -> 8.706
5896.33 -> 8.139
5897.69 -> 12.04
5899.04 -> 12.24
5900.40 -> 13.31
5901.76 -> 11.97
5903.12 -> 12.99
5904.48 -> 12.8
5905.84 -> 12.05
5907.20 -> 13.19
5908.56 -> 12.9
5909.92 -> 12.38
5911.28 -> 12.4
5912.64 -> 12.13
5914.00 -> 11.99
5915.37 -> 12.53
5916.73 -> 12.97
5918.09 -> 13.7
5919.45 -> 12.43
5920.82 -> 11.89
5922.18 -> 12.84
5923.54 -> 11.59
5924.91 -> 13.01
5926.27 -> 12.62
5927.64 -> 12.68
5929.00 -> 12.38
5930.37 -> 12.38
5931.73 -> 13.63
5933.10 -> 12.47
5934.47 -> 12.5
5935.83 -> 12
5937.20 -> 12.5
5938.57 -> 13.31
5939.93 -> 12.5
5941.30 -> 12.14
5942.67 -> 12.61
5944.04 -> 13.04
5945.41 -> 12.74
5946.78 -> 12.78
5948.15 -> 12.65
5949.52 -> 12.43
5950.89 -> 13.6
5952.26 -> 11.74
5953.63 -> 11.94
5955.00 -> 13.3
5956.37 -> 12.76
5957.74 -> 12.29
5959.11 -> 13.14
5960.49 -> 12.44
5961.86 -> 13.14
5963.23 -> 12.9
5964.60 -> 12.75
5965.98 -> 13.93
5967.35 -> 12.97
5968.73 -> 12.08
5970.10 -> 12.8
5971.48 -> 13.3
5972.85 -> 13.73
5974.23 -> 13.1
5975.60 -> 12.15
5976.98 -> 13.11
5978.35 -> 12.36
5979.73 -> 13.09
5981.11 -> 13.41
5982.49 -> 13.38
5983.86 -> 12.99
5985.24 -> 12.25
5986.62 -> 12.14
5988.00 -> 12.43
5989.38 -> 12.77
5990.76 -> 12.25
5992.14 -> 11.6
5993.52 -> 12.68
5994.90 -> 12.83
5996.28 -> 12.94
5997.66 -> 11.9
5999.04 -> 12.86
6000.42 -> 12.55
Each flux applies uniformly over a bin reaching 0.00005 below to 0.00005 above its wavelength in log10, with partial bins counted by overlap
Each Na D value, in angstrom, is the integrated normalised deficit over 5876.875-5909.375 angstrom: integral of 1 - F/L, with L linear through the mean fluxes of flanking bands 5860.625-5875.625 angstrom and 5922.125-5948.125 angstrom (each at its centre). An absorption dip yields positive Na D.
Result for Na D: 3.37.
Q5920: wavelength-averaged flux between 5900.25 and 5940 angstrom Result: 12.6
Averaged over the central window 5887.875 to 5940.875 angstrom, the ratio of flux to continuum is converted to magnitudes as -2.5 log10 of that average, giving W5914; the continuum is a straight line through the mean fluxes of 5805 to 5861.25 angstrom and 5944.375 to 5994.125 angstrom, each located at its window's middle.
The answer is 0.08 mag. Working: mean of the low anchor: 12.9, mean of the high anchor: 12.8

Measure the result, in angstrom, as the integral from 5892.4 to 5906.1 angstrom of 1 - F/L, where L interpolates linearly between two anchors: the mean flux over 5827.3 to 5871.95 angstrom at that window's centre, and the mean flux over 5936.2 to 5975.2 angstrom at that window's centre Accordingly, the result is 1.4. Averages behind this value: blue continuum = 12.8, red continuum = 12.8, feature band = 11.5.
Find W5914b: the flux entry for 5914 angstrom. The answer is 11.99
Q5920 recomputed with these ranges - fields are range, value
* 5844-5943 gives 12.2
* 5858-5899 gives 11.6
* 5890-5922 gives 11.8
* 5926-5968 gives 12.7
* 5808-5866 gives 12.9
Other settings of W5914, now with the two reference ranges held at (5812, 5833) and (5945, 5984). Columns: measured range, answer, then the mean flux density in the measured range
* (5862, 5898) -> 0.126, 11.6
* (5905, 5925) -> 0.037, 12.5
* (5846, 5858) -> 0.009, 13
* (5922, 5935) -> 0.028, 12.6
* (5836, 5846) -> 0.034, 12.7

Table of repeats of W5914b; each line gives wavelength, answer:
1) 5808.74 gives 14.33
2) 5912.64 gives 12.13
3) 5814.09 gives 12.18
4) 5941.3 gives 12.14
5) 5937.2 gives 12.5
